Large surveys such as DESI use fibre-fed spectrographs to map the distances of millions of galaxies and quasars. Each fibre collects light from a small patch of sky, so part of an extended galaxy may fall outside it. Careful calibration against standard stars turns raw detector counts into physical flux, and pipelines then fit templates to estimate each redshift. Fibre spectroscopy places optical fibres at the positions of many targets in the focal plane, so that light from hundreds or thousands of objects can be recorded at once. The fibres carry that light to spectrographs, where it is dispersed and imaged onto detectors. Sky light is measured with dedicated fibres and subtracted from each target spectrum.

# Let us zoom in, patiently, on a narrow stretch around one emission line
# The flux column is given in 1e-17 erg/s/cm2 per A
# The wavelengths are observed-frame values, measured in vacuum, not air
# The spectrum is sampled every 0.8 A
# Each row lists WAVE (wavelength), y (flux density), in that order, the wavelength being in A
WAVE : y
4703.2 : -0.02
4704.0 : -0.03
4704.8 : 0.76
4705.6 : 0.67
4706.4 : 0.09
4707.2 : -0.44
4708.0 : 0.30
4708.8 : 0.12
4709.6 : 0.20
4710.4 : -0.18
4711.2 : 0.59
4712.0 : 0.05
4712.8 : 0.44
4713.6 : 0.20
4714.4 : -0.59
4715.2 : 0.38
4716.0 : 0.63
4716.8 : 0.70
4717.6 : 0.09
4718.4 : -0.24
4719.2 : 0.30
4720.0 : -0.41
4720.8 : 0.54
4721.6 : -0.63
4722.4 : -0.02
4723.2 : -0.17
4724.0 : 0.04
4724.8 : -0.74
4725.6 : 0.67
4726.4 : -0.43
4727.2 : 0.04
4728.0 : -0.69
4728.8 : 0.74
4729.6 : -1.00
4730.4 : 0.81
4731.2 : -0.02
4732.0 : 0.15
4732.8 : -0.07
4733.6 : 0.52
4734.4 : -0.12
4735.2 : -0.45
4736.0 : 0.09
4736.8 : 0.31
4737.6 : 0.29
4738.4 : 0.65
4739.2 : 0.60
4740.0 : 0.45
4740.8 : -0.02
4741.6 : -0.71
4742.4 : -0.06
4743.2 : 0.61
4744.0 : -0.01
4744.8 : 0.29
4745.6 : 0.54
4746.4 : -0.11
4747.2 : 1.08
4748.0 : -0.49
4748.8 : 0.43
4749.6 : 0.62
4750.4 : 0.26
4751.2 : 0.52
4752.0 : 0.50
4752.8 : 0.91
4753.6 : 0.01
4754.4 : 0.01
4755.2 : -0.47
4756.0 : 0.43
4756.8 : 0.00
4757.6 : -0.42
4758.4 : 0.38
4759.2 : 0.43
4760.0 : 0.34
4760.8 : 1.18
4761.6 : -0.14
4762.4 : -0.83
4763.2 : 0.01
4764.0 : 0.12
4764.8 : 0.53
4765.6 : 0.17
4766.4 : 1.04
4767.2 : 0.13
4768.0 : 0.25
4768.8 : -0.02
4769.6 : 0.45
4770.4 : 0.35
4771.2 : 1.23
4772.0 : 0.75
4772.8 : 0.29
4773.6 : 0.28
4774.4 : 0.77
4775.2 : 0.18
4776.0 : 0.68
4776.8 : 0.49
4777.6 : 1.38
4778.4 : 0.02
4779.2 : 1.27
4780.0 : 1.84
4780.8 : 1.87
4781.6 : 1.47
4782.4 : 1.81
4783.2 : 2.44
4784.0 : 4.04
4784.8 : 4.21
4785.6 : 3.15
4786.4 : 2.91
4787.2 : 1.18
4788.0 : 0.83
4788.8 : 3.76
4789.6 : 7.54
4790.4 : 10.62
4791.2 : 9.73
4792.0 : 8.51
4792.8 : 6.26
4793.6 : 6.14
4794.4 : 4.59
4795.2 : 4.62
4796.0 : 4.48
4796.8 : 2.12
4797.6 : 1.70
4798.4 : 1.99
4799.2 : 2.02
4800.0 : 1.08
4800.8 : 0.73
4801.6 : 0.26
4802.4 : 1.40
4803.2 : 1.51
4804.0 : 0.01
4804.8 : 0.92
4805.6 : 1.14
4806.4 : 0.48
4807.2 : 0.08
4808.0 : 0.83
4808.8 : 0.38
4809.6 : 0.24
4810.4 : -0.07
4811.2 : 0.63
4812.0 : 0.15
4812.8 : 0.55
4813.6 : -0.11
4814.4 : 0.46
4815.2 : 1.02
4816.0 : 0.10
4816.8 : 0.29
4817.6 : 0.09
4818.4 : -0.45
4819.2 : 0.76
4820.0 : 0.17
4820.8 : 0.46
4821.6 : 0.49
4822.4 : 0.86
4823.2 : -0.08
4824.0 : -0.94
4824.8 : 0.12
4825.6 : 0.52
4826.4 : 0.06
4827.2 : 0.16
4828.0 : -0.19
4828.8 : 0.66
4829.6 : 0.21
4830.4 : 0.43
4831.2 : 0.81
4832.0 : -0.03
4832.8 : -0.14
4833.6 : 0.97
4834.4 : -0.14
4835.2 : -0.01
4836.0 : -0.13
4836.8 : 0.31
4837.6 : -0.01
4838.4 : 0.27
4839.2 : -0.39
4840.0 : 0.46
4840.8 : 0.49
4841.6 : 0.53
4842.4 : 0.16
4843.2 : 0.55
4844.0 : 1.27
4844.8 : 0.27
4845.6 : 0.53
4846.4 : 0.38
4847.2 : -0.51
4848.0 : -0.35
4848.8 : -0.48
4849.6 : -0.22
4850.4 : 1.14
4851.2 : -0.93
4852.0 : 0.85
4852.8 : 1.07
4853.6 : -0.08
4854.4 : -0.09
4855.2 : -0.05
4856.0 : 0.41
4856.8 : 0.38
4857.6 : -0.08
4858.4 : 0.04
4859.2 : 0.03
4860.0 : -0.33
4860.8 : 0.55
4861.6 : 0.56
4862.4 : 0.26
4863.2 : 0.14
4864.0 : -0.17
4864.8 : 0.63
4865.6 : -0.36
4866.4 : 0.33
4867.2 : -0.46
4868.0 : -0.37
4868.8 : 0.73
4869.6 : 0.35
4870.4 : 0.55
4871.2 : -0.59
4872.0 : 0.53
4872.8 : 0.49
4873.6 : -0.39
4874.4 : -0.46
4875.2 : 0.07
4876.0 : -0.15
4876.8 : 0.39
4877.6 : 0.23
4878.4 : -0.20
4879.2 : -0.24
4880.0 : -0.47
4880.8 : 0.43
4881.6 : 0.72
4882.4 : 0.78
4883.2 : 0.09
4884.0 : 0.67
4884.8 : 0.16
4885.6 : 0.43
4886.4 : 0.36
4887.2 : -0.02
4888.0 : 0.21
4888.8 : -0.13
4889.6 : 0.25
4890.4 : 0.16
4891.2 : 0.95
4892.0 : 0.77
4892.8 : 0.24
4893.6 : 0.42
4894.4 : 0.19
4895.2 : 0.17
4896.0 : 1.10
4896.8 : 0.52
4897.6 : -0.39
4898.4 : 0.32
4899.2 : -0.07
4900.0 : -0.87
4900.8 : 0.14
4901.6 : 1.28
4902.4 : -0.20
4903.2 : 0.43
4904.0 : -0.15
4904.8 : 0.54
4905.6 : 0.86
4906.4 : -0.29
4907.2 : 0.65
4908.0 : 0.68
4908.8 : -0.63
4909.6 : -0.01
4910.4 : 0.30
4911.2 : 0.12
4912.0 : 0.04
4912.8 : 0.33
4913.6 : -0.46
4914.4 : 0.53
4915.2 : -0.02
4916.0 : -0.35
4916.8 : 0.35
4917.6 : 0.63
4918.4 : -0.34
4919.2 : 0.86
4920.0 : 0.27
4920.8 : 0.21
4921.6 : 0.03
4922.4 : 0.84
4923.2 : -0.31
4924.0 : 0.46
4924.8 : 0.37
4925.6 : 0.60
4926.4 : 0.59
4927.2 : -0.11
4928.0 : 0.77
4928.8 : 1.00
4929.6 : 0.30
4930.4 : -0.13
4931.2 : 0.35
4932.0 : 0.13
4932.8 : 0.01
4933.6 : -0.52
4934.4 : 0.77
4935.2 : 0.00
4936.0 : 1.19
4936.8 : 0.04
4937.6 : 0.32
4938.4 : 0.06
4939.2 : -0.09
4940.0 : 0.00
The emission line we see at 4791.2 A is Lyman alpha 1216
